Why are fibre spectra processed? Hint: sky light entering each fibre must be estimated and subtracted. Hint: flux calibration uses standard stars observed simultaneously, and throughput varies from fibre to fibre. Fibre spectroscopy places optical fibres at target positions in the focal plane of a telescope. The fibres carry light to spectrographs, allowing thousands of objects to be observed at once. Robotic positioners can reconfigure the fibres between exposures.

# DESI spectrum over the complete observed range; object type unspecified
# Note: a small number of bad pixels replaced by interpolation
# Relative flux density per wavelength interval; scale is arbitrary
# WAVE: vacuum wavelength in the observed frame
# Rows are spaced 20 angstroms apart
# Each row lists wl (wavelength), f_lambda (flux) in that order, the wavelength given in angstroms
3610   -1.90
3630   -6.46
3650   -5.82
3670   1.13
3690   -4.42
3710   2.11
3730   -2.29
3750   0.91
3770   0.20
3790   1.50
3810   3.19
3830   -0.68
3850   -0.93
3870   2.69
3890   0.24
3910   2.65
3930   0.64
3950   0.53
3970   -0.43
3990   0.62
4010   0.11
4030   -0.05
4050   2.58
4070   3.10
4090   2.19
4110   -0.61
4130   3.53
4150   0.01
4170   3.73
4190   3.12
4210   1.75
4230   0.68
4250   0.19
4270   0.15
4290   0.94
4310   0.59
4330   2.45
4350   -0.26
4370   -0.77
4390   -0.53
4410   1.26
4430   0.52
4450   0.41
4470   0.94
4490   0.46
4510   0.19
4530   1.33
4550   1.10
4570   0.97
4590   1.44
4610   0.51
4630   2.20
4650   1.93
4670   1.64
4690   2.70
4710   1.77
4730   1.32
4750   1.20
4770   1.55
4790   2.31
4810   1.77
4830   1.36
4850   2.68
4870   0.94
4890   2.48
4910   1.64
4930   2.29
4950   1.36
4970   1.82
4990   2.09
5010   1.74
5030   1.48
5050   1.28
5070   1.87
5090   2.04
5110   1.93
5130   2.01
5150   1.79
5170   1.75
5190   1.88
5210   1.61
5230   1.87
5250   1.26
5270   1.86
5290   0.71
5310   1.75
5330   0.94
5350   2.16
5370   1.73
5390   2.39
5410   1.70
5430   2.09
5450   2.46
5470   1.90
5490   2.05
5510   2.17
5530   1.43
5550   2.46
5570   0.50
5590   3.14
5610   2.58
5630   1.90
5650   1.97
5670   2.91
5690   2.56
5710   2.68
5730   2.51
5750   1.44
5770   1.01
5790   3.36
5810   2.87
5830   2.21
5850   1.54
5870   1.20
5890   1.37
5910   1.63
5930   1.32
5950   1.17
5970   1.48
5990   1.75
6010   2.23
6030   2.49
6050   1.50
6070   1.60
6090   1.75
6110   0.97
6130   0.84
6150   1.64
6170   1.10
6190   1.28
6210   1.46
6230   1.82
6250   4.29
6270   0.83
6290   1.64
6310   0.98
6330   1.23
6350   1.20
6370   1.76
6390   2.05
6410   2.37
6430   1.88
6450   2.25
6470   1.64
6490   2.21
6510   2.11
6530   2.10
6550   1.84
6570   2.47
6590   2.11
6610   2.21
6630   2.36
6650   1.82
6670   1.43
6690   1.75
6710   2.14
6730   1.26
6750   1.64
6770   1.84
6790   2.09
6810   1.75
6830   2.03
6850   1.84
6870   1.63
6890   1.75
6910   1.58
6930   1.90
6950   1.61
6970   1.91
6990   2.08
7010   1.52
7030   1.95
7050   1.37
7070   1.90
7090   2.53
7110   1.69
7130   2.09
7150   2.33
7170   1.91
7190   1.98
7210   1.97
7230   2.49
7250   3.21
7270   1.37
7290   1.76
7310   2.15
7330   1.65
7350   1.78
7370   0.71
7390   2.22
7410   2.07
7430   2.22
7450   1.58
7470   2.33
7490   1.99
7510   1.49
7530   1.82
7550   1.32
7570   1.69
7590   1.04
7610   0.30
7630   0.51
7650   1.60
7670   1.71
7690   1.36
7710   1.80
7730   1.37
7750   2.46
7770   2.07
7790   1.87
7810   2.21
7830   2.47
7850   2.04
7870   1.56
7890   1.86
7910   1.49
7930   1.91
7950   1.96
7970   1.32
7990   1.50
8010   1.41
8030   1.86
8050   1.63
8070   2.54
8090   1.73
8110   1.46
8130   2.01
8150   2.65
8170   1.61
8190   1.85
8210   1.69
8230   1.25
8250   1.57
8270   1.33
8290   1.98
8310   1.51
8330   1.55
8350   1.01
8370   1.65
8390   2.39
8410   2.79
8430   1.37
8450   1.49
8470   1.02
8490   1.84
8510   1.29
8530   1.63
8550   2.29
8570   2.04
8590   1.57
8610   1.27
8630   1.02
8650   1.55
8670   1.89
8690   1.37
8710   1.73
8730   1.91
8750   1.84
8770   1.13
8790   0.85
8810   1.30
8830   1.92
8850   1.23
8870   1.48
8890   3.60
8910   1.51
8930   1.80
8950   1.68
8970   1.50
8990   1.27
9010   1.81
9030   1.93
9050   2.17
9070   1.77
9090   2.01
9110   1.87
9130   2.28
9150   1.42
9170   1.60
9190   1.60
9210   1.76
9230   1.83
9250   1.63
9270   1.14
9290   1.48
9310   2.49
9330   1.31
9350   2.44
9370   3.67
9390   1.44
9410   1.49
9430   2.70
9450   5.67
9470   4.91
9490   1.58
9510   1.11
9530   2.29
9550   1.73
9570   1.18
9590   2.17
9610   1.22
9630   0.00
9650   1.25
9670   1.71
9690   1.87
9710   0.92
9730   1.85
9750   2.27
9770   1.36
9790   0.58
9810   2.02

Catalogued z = 0.677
